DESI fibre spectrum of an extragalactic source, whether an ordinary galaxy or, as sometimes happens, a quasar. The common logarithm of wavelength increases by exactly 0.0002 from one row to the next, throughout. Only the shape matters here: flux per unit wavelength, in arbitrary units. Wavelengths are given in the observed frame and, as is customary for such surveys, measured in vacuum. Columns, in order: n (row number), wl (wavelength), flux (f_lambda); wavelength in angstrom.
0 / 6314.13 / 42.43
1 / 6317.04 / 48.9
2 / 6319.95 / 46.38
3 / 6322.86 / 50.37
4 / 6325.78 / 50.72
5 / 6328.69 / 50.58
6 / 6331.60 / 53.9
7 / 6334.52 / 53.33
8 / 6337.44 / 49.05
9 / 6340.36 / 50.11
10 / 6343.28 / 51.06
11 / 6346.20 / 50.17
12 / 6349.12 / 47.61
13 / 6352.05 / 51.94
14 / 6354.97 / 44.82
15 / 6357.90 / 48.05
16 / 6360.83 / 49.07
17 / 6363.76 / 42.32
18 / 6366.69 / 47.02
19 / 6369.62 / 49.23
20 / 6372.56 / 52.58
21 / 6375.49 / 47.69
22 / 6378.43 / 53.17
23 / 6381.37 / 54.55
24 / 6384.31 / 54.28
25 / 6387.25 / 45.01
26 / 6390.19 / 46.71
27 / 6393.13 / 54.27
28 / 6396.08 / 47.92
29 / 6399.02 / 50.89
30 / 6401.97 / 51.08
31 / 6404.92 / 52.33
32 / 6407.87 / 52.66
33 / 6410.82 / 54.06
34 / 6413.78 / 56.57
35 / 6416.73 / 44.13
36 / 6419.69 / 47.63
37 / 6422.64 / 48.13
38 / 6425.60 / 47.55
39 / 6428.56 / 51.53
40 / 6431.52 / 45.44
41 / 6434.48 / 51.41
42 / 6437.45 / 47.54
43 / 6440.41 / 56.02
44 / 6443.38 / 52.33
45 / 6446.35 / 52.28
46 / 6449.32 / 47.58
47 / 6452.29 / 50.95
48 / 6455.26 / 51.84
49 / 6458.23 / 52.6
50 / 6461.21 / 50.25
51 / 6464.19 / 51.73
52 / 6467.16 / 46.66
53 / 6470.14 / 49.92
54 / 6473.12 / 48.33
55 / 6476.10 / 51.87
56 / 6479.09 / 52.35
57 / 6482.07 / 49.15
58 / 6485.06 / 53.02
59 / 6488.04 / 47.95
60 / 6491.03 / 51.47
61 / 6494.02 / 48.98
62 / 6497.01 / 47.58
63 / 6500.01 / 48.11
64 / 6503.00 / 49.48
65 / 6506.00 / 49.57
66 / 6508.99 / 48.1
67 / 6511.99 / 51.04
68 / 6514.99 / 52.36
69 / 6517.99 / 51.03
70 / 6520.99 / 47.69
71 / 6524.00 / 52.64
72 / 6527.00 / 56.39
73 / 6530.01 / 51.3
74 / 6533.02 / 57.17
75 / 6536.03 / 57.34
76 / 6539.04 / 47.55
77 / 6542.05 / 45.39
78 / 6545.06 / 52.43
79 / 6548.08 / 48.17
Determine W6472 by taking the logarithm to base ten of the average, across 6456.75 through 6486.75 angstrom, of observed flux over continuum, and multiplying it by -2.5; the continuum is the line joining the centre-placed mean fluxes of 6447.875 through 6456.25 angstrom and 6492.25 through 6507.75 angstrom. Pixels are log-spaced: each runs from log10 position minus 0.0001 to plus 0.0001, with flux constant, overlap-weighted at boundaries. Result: -0.02 mag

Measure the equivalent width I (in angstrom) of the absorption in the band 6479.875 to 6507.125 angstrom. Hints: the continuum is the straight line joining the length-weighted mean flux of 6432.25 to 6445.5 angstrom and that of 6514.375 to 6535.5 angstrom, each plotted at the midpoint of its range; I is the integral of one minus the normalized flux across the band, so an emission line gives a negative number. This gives 1.5 angstrom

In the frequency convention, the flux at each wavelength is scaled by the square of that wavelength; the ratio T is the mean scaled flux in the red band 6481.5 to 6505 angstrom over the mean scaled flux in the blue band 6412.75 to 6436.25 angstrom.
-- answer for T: 1.03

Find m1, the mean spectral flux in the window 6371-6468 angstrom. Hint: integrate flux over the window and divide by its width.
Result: 50.6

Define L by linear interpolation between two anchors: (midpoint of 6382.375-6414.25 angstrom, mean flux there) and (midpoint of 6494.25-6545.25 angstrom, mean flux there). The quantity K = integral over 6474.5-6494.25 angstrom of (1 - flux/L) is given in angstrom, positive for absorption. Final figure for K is 0.1 angstrom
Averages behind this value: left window 51.3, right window 50.8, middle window 50.8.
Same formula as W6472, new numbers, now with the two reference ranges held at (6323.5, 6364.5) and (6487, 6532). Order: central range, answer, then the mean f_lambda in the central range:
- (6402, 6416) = -0.07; 53.1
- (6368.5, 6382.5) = -0.04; 51.4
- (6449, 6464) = -0.02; 51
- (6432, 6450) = -0.02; 51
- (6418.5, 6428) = 0.04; 48.2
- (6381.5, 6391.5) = 0.01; 49.5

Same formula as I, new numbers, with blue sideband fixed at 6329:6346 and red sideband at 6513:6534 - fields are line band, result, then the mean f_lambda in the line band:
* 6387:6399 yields 0.59 angstrom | 49.1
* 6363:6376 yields 0.87 angstrom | 48.1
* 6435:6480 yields 1.10 angstrom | 50.8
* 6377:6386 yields -0.38 angstrom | 53.8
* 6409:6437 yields 1.24 angstrom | 49.6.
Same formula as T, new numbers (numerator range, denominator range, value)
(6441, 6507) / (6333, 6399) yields 1.05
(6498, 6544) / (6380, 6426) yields 1.05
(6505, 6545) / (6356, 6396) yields 1.09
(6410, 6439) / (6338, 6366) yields 1.04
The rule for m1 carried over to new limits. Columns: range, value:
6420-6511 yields 50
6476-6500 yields 50.1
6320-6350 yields 50.5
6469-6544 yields 50.6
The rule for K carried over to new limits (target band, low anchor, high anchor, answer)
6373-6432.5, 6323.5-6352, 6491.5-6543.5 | 0.5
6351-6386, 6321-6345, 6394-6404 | 0.8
